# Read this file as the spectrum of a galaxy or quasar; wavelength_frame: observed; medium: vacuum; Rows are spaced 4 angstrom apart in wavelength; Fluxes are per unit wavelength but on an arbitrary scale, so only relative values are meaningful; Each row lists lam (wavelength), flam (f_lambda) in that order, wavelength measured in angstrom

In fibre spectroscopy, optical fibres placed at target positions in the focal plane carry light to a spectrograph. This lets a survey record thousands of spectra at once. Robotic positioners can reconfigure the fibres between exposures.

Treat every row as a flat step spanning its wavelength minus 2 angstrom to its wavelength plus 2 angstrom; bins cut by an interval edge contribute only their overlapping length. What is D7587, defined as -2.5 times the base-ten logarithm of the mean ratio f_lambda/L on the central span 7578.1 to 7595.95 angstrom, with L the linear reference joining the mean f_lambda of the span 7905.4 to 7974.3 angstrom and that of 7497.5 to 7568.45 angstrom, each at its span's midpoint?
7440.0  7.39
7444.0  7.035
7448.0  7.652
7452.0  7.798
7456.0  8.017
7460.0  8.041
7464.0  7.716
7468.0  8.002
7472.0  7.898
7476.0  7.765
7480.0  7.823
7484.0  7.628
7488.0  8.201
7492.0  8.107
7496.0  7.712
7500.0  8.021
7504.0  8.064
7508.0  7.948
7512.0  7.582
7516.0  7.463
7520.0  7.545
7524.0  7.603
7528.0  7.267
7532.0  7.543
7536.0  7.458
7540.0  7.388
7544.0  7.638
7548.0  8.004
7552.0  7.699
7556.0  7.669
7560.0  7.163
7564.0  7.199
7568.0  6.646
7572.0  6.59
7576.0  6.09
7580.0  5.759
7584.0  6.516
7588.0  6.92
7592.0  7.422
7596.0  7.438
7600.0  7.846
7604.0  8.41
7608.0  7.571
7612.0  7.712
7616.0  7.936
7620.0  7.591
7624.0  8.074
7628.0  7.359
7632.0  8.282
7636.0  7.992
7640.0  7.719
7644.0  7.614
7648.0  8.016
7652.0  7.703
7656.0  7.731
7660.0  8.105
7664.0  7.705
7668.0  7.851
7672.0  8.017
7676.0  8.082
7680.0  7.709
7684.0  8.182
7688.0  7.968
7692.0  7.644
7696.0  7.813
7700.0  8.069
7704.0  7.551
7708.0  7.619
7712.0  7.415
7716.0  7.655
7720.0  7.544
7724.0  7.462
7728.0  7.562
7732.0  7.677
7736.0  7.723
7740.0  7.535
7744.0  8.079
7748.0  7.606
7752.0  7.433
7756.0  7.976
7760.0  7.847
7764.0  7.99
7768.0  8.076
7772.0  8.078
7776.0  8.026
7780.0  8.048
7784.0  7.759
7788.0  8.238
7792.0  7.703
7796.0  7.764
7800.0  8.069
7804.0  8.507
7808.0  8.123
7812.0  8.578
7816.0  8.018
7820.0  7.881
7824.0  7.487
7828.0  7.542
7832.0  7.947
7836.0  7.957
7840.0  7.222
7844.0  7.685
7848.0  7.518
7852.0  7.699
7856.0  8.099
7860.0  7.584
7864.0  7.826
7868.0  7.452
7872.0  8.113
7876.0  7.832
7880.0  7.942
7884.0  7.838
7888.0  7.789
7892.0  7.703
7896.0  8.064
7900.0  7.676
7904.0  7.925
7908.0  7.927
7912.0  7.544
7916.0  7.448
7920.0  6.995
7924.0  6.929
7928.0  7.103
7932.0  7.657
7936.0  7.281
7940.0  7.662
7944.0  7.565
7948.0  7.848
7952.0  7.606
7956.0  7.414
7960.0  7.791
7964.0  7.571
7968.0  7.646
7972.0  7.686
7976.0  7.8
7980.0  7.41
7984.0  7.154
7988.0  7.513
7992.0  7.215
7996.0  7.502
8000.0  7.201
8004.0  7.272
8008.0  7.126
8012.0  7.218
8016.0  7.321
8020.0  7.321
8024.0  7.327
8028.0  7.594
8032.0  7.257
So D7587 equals 0.12 mag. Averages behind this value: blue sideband 7.57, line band 6.74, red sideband 7.52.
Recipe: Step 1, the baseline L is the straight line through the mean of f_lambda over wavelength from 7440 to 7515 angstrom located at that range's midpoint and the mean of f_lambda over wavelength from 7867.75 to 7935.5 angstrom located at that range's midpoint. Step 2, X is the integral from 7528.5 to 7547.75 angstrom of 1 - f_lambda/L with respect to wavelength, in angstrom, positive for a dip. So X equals 0.6 angstrom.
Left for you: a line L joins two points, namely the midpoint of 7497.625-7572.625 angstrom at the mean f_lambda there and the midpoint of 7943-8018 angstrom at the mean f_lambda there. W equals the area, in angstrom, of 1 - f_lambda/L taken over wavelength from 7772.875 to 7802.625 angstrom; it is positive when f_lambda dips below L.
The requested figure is -1.9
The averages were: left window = 7.52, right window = 7.46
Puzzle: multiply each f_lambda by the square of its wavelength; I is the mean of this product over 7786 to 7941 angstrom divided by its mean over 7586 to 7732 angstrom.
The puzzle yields 1.05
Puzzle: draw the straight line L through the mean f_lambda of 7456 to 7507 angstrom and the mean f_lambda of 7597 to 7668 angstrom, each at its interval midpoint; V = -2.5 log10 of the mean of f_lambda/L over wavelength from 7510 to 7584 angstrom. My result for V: 0.10 mag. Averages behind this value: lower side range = 7.92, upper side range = 7.84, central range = 7.22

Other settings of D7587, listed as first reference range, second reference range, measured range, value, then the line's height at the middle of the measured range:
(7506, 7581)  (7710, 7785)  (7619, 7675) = -0.045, 7.53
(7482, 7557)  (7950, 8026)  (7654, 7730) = -0.023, 7.61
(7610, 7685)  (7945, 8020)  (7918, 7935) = 0.051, 7.53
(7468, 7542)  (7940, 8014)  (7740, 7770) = -0.034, 7.6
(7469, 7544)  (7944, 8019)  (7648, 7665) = -0.028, 7.64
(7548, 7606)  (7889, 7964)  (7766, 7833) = -0.082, 7.41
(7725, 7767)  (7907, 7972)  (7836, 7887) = -0.021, 7.6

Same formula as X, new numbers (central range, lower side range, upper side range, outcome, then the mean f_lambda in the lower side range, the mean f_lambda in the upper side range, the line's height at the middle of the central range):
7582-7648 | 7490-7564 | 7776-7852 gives 0.5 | 7.65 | 7.89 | 7.72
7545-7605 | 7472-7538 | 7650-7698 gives 5.0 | 7.74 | 7.88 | 7.8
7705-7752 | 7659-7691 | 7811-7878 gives 1.6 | 7.94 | 7.78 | 7.89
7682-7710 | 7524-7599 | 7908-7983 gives -2.1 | 7.16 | 7.5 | 7.28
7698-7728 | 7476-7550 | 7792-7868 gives 0.7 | 7.72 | 7.85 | 7.8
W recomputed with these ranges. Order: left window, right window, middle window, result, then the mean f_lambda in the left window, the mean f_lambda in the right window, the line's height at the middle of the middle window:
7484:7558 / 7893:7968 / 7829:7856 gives -0.37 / 7.71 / 7.56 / 7.59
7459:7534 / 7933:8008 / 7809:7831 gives -0.94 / 7.78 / 7.5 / 7.59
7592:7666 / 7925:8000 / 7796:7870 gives -2.10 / 7.81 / 7.51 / 7.63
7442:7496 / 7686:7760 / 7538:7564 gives 0.71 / 7.82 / 7.69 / 7.78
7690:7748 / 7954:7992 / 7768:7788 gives -0.99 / 7.67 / 7.54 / 7.64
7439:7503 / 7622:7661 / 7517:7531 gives 0.62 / 7.81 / 7.85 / 7.82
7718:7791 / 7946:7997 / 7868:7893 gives -0.59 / 7.81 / 7.55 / 7.66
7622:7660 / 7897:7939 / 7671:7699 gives -0.47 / 7.85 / 7.47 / 7.79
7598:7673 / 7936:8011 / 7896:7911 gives -0.57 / 7.85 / 7.49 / 7.56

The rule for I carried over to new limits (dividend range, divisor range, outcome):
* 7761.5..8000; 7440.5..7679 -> 1.10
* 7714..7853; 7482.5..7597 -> 1.13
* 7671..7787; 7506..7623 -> 1.10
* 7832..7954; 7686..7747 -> 1.04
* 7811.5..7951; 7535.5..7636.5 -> 1.12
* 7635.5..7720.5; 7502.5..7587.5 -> 1.11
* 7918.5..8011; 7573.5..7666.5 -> 1.08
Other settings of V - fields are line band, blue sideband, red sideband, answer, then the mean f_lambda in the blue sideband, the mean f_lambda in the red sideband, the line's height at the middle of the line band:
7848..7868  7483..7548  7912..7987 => -0.030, 7.71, 7.48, 7.53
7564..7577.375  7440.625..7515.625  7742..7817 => 0.196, 7.82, 8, 7.87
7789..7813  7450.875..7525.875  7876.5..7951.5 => -0.060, 7.84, 7.61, 7.67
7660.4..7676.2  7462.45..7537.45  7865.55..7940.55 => -0.029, 7.76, 7.63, 7.7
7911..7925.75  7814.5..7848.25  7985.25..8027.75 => 0.043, 7.7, 7.31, 7.51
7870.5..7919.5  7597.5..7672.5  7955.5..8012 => -0.034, 7.85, 7.44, 7.55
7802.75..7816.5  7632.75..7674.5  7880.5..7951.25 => -0.085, 7.86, 7.59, 7.7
